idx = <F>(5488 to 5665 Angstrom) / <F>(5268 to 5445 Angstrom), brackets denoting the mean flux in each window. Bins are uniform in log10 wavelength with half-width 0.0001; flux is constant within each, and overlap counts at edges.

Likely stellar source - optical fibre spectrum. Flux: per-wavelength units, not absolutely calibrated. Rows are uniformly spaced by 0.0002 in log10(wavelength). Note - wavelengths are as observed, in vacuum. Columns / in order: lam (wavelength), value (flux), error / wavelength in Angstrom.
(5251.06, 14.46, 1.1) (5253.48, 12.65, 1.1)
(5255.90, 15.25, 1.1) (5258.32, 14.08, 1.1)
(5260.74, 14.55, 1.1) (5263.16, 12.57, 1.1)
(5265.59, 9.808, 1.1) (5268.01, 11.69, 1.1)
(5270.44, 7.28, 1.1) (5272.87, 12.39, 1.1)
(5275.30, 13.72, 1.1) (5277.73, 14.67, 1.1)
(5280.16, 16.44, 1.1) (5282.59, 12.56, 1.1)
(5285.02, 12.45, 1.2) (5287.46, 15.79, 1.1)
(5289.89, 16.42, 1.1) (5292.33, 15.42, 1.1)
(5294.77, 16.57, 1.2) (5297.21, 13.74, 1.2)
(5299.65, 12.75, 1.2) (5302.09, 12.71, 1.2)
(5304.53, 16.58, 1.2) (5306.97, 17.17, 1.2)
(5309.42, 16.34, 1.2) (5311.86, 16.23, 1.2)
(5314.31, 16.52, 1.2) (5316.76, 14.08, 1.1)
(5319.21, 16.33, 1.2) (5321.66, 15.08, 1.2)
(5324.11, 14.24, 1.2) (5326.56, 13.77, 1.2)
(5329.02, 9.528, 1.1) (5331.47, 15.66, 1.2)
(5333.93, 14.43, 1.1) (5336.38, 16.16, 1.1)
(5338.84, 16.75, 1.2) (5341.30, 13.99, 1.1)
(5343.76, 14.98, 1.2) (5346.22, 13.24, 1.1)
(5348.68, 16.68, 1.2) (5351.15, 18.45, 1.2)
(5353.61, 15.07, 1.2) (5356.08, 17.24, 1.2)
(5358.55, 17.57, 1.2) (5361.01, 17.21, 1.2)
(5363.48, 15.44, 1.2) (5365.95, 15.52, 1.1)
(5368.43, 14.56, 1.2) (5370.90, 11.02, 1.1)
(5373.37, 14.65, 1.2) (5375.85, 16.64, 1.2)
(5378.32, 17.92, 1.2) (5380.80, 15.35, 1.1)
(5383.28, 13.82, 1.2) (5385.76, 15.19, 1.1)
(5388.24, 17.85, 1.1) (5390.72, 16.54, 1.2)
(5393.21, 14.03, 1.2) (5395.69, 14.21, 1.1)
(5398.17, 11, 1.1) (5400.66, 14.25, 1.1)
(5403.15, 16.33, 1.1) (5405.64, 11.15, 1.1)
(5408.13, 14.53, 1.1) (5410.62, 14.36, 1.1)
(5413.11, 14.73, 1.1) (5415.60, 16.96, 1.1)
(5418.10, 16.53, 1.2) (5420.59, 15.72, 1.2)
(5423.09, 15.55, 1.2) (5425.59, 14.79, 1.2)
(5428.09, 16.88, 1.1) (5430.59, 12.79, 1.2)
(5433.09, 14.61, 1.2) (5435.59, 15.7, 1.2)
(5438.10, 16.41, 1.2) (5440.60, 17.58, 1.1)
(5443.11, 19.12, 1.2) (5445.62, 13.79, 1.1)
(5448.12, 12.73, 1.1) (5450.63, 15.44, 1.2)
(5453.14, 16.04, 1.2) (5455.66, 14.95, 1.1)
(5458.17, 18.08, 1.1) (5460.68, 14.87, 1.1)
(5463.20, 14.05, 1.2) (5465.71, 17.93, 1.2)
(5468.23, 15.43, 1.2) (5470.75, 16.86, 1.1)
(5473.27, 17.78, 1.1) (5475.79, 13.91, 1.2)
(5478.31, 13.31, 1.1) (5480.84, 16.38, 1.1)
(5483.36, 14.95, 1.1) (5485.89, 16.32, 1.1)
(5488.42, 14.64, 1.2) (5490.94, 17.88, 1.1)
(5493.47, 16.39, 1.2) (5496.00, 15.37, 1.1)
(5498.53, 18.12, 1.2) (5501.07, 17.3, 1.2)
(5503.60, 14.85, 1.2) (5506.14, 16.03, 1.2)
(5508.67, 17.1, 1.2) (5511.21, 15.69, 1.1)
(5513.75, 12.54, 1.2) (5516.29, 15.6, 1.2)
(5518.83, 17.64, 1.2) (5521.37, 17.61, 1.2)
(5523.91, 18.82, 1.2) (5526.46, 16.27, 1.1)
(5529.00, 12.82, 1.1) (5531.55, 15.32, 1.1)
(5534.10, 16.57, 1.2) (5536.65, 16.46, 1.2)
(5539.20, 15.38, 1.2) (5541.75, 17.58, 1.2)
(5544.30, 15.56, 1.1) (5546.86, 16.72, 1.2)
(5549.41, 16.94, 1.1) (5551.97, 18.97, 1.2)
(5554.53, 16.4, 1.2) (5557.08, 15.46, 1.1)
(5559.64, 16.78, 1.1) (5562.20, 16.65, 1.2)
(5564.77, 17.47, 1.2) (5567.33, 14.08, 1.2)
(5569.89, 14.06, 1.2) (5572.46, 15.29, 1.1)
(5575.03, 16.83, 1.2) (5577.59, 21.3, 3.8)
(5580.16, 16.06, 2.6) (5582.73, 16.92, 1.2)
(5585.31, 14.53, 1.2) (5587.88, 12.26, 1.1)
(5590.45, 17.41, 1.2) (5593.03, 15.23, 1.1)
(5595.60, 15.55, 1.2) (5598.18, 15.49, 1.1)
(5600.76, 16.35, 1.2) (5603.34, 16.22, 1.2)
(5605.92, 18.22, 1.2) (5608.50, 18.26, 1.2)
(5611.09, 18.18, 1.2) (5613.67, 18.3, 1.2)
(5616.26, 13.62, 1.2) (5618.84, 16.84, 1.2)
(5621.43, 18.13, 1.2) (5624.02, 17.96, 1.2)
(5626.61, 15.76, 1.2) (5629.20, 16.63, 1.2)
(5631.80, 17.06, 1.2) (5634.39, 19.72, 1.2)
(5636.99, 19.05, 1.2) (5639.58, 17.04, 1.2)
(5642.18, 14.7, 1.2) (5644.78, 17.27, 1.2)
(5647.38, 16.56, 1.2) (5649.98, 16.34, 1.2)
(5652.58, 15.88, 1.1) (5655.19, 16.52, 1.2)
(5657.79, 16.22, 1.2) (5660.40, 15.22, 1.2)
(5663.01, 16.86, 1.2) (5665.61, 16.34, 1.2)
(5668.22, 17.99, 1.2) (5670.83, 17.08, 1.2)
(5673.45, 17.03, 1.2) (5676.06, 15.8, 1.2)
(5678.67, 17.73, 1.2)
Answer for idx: 1.10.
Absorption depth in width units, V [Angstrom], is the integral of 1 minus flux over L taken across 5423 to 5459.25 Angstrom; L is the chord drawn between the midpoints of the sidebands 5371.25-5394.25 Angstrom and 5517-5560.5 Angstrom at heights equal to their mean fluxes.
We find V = 0.8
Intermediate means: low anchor 15.6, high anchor 16.5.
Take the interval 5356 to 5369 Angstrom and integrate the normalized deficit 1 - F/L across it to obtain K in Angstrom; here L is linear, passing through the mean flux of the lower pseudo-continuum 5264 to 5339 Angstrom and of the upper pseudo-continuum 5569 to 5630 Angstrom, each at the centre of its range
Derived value -1.4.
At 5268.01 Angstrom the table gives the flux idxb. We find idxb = 11.69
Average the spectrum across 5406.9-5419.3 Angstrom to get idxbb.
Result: 15.4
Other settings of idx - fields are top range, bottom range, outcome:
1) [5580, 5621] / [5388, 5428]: 1.09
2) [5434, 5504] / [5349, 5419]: 1.04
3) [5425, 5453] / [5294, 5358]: 1.02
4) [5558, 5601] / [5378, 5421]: 1.07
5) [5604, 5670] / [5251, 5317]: 1.20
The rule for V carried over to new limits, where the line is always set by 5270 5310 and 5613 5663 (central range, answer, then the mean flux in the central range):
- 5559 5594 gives 0.61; 16.1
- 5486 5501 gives -0.72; 16.5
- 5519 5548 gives -0.51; 16.3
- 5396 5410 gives 1.50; 13.5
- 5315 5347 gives 0.32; 14.5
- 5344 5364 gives -2.01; 16.3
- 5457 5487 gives -0.35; 15.8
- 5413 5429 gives -0.68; 15.9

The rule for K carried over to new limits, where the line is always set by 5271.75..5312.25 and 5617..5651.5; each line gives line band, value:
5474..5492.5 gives 0.8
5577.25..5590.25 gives 0.6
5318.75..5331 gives 1.0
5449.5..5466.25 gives 0.1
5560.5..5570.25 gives 0.5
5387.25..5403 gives 0.8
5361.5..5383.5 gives 0.3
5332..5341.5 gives -0.3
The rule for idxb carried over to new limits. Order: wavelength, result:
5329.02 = 9.528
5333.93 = 14.43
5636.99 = 19.05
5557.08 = 15.46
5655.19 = 16.52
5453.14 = 16.04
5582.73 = 16.92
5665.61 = 16.34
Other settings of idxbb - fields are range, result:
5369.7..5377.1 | 14.1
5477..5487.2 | 15.2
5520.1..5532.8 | 16.2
